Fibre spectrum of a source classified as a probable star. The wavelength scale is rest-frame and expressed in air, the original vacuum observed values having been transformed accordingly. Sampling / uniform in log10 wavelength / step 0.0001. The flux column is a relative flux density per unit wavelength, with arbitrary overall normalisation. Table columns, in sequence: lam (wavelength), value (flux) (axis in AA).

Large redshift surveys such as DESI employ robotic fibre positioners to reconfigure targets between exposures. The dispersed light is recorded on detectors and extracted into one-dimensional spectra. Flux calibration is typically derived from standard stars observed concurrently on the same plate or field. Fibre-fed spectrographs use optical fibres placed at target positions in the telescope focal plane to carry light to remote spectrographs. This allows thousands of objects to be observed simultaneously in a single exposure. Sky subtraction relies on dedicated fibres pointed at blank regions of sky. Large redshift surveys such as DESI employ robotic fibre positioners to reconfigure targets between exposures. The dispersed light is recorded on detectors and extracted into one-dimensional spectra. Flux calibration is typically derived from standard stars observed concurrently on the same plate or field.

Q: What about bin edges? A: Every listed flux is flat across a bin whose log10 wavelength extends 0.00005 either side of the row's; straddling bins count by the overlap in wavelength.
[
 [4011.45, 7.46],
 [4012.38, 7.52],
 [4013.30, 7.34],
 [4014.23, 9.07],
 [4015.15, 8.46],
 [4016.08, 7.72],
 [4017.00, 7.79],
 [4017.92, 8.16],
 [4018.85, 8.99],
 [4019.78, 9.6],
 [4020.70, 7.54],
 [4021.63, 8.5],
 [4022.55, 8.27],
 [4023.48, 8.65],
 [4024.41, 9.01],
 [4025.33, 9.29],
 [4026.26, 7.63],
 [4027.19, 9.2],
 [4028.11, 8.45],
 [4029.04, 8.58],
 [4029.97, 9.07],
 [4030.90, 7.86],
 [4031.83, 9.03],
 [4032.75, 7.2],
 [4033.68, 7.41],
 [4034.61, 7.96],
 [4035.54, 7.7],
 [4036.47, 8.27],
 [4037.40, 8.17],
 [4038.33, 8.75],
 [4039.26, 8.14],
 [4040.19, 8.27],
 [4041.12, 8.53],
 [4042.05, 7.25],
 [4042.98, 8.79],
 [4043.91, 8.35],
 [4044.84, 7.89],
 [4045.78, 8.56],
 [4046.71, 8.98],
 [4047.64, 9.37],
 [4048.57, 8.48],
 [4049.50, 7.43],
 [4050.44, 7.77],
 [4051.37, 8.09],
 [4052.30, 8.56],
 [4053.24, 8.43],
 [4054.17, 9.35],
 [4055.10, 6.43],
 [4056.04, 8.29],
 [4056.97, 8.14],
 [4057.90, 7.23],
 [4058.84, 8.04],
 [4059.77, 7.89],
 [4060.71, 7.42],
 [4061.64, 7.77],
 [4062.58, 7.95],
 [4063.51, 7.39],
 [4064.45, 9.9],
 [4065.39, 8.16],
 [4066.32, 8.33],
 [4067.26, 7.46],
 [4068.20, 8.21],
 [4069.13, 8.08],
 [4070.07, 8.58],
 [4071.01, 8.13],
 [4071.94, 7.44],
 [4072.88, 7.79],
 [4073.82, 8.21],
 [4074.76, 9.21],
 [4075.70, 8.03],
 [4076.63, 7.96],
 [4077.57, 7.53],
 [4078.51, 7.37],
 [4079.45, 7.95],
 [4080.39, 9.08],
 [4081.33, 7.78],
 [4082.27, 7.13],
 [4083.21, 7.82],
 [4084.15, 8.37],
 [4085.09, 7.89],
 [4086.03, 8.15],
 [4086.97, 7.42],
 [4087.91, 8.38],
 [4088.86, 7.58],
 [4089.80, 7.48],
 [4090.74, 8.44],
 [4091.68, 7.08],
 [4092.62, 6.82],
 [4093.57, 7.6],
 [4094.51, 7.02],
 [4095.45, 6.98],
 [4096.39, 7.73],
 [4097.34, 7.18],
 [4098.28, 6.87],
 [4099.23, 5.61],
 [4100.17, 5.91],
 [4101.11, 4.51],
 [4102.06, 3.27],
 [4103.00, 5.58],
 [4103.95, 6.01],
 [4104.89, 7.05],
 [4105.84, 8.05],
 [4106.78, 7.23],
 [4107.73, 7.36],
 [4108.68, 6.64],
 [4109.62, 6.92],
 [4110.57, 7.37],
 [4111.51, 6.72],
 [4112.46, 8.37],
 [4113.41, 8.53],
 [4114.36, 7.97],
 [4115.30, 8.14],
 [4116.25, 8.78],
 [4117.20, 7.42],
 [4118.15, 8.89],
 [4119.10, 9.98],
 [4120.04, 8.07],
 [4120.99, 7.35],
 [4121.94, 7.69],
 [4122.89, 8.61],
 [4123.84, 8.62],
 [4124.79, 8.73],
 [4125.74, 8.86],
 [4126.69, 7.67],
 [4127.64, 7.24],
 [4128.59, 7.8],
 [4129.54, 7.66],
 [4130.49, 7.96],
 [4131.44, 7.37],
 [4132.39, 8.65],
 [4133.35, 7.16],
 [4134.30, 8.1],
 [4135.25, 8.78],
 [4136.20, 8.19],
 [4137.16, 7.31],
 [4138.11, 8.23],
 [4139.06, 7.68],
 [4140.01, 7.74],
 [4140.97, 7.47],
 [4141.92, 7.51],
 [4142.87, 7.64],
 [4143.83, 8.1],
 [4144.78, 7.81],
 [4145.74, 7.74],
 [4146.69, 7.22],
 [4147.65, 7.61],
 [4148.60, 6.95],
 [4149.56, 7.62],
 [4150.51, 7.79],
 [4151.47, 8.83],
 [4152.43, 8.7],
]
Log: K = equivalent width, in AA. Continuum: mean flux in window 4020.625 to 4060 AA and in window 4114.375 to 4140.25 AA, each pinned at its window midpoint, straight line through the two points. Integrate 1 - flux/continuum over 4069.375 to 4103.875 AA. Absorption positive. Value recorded 3.4 AA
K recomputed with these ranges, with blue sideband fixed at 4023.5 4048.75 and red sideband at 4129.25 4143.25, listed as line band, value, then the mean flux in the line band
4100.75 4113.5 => 2.14 AA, 6.65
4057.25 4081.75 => 0.49 AA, 8.04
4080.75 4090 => 0.33 AA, 7.82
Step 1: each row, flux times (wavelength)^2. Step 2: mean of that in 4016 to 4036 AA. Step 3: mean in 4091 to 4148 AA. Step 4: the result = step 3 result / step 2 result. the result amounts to 0.94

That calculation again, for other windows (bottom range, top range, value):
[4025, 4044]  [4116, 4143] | 1.02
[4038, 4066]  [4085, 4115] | 0.88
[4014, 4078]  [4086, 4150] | 0.95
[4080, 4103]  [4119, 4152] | 1.13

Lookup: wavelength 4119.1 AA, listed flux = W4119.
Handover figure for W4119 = 9.98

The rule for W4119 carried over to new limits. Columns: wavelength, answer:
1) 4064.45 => 9.9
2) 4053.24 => 8.43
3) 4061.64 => 7.77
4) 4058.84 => 8.04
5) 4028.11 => 8.45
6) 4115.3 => 8.14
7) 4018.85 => 8.99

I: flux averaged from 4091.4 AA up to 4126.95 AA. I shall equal 7.35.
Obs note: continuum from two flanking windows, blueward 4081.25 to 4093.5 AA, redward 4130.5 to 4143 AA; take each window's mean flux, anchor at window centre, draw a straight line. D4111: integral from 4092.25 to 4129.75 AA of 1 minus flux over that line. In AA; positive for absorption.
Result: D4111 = 2.0 AA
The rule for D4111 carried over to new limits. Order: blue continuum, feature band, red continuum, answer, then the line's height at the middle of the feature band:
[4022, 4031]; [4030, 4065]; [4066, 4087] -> 0.92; 8.37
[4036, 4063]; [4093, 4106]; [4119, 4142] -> 2.76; 8.06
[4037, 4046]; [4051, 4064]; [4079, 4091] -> 0.35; 8.14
